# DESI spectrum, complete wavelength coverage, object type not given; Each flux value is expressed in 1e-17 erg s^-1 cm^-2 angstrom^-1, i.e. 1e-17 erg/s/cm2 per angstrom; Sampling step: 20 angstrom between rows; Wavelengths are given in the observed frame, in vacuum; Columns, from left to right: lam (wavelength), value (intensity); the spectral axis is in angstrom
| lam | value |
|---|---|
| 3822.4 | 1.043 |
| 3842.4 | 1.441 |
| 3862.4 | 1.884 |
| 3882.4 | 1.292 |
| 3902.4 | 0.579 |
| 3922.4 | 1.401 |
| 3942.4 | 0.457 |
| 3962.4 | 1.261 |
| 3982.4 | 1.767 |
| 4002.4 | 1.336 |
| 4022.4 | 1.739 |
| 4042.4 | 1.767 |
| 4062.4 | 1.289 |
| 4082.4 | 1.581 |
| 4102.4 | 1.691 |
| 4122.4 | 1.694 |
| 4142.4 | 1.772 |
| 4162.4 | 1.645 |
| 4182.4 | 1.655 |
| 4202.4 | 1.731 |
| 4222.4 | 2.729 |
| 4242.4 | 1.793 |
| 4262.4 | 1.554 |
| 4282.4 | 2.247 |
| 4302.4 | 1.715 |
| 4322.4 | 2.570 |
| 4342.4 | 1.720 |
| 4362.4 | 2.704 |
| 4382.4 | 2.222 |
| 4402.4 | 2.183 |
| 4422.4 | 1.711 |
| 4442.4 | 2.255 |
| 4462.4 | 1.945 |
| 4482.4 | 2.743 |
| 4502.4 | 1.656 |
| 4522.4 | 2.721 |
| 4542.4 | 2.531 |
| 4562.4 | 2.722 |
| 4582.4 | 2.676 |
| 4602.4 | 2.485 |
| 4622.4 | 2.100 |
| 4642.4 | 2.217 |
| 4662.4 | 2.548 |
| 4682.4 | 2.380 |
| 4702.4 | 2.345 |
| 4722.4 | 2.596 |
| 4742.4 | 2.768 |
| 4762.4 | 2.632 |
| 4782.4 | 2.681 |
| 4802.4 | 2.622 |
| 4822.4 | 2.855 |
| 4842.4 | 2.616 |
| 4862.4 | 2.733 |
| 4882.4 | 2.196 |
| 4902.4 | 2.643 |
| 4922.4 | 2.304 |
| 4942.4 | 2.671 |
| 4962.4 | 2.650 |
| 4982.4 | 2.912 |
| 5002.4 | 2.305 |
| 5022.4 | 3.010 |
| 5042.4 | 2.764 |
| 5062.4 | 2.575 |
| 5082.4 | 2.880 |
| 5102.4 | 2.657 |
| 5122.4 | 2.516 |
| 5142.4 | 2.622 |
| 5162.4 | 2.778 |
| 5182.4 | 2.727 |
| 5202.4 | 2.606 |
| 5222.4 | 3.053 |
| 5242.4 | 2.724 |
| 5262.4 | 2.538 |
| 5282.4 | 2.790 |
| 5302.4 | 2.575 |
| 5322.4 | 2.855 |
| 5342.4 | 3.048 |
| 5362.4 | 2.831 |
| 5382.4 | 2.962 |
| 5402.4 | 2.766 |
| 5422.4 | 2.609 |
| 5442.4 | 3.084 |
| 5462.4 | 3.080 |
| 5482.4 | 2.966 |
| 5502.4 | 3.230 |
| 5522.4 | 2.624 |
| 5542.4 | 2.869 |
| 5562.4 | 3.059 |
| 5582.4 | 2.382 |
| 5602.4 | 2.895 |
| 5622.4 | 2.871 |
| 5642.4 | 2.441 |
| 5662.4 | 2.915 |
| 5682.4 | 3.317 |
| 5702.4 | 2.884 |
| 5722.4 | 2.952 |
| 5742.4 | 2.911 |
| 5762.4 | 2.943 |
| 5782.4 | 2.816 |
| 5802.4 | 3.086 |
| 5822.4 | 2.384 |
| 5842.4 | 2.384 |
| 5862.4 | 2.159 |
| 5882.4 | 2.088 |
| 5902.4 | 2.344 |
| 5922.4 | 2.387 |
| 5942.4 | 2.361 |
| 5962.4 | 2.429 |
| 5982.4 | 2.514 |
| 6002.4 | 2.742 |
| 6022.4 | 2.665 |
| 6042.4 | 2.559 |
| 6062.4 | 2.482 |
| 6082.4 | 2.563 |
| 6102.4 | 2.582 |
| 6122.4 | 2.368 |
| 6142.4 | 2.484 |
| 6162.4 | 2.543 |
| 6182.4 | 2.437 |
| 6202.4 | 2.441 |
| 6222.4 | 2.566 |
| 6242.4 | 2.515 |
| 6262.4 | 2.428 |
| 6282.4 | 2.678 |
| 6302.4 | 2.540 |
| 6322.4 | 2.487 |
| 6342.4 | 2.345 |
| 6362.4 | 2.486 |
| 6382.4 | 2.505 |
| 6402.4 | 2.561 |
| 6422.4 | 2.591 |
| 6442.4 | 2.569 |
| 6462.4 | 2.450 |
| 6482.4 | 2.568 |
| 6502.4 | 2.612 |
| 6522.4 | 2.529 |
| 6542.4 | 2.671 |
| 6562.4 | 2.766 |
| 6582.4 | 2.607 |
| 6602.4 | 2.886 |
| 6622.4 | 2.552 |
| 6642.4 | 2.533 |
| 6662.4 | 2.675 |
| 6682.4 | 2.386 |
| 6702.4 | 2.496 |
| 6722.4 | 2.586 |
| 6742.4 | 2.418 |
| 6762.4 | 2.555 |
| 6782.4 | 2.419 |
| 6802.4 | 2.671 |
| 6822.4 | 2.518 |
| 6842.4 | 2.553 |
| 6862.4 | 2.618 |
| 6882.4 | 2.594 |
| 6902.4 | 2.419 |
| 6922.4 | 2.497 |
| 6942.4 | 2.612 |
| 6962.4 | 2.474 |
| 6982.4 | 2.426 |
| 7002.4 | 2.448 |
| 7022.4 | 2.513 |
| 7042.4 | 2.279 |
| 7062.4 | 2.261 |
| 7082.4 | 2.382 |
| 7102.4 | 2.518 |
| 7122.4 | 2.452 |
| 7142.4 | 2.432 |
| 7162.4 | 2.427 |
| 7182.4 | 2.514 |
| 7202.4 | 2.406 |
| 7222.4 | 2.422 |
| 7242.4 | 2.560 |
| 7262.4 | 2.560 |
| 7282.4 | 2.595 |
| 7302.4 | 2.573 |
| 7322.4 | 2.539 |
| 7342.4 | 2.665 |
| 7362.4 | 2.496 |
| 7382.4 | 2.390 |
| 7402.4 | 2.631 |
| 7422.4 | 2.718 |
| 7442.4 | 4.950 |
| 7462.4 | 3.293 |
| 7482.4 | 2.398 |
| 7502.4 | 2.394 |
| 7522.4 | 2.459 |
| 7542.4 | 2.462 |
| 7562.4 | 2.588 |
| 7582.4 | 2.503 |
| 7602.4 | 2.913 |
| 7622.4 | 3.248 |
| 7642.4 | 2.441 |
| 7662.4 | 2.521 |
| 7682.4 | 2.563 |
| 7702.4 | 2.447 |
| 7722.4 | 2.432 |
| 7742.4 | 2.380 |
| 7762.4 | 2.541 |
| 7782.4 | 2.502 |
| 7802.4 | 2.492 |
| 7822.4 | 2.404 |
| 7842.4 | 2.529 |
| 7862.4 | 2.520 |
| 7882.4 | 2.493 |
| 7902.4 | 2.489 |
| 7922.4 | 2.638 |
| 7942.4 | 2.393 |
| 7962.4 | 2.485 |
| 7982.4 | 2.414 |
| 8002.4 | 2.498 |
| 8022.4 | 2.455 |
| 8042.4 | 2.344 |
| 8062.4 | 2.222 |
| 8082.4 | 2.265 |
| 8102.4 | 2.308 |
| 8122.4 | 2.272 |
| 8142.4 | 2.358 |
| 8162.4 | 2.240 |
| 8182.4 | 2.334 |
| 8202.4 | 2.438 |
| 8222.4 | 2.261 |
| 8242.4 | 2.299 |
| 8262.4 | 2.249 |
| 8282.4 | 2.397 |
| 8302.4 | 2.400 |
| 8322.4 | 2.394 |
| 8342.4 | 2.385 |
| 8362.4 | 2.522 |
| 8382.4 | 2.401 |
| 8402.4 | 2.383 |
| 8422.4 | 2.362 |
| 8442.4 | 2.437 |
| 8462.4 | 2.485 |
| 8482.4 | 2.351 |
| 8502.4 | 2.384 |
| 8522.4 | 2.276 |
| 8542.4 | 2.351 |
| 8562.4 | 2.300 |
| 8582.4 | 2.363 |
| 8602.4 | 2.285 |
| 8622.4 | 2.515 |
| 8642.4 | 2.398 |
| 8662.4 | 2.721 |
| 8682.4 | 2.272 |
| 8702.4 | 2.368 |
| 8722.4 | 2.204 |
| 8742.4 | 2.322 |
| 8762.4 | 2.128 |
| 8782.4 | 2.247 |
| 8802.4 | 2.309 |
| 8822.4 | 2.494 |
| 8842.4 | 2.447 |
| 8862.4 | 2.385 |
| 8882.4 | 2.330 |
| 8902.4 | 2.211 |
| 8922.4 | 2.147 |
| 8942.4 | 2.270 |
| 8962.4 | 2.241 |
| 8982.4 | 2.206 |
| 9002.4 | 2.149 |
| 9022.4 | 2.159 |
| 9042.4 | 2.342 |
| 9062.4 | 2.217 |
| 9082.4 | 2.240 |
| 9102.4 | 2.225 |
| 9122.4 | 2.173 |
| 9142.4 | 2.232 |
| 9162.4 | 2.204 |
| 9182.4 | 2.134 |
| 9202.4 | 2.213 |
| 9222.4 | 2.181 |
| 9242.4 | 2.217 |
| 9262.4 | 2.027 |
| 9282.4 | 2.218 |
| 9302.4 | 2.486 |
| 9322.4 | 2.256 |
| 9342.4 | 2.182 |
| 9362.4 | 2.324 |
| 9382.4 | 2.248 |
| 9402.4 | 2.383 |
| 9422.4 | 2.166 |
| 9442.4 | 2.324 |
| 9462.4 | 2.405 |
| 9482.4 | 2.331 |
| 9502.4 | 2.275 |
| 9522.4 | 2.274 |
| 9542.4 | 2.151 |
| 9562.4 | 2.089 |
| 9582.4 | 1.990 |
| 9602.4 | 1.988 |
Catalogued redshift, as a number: 0.133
